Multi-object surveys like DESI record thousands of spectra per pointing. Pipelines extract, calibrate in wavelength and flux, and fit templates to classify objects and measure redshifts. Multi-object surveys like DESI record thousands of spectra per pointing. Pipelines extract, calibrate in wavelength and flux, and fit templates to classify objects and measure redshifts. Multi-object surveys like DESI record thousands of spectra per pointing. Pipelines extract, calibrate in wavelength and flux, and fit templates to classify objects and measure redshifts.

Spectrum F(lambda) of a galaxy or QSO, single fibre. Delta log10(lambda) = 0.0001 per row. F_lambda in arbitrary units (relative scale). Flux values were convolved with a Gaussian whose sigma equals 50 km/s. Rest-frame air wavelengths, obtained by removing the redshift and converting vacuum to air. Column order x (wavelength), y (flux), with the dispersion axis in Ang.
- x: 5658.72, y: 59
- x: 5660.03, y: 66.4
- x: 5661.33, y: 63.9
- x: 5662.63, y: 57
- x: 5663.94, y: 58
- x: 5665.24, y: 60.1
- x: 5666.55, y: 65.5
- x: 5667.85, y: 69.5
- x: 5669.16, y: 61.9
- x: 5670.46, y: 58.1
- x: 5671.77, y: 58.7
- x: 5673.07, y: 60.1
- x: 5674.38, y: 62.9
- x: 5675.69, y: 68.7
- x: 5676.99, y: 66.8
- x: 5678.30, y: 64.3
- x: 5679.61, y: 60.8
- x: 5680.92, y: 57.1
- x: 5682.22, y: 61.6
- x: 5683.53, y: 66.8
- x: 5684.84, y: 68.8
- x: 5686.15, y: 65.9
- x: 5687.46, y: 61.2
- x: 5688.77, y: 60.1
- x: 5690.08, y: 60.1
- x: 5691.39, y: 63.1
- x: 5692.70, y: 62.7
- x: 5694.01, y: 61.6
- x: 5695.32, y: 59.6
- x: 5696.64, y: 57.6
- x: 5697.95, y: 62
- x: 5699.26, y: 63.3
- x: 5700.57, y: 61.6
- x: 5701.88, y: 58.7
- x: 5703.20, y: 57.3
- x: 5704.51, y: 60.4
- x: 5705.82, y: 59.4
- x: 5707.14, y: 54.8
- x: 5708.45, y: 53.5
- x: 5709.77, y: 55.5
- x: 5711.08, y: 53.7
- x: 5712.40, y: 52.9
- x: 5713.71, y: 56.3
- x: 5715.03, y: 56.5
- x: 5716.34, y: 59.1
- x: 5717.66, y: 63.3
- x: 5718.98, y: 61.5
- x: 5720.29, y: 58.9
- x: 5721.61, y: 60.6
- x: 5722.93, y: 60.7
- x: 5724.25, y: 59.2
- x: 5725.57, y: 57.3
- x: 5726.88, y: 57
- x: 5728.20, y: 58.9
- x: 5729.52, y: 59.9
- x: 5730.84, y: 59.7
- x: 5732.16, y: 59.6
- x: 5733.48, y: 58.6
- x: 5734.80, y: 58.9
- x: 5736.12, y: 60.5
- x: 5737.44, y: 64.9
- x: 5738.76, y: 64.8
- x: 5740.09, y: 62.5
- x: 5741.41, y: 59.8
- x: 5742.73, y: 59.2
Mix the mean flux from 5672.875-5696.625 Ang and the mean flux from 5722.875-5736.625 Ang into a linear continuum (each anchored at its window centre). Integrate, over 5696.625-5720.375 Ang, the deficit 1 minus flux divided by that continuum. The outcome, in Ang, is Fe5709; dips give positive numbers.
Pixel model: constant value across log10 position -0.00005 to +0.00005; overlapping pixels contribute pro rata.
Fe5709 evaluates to 1.0 Ang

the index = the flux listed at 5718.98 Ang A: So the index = 61.5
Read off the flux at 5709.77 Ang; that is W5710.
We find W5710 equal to 55.5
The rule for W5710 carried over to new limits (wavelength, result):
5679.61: 60.8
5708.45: 53.5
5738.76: 64.8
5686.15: 65.9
